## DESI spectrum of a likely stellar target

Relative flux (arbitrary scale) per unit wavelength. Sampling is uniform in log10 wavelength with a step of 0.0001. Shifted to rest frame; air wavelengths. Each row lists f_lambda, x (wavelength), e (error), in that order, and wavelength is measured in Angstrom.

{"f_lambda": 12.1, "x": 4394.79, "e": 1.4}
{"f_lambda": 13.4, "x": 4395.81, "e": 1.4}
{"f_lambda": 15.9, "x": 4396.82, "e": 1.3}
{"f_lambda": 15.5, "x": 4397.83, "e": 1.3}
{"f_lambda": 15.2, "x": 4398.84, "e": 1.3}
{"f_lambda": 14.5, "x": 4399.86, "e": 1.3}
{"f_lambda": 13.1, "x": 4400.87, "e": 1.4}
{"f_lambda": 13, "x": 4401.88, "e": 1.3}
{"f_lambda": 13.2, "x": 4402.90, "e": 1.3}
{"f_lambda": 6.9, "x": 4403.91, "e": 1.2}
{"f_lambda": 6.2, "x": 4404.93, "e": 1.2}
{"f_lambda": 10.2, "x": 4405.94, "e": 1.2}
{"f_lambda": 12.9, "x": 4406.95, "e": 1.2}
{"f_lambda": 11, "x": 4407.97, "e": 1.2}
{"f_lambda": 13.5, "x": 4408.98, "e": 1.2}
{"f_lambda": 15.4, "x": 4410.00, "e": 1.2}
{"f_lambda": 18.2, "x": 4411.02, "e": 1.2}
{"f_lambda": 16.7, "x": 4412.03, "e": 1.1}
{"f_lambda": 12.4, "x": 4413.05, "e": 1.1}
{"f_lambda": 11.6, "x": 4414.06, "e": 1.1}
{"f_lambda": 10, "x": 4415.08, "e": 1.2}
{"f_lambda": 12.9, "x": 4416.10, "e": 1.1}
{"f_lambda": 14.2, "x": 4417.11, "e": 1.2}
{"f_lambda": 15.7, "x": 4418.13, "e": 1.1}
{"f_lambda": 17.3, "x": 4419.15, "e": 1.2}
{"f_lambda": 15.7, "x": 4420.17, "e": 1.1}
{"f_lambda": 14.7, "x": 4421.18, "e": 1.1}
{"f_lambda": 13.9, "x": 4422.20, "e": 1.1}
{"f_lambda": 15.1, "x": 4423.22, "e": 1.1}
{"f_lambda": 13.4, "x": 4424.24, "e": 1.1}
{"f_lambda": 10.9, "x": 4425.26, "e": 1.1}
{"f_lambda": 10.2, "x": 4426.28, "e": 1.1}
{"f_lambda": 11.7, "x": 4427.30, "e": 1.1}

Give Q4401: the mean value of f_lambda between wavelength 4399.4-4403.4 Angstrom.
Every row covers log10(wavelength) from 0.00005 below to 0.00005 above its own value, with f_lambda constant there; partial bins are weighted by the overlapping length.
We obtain 13.4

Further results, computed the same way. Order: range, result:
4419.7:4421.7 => 15.2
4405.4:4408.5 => 11.4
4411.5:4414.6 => 13.6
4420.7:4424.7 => 14.3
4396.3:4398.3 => 15.7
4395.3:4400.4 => 14.9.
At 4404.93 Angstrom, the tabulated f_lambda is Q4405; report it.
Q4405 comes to 6.2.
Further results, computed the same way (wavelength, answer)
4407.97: 11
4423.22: 15.1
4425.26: 10.9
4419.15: 17.3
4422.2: 13.9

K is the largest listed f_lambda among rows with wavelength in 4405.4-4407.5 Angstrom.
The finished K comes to 12.9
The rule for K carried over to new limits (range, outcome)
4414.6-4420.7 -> 17.3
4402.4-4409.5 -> 13.5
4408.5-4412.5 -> 18.2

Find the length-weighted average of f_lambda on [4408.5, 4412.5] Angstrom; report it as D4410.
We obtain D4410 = 15.9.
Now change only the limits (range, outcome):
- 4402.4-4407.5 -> 9.89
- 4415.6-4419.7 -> 15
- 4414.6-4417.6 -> 12.4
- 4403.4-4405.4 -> 6.57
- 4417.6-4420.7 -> 16.2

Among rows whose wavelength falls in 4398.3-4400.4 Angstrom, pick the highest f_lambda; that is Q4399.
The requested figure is 15.2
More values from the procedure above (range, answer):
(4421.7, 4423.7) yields 15.1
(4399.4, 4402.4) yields 14.5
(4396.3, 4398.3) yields 15.9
